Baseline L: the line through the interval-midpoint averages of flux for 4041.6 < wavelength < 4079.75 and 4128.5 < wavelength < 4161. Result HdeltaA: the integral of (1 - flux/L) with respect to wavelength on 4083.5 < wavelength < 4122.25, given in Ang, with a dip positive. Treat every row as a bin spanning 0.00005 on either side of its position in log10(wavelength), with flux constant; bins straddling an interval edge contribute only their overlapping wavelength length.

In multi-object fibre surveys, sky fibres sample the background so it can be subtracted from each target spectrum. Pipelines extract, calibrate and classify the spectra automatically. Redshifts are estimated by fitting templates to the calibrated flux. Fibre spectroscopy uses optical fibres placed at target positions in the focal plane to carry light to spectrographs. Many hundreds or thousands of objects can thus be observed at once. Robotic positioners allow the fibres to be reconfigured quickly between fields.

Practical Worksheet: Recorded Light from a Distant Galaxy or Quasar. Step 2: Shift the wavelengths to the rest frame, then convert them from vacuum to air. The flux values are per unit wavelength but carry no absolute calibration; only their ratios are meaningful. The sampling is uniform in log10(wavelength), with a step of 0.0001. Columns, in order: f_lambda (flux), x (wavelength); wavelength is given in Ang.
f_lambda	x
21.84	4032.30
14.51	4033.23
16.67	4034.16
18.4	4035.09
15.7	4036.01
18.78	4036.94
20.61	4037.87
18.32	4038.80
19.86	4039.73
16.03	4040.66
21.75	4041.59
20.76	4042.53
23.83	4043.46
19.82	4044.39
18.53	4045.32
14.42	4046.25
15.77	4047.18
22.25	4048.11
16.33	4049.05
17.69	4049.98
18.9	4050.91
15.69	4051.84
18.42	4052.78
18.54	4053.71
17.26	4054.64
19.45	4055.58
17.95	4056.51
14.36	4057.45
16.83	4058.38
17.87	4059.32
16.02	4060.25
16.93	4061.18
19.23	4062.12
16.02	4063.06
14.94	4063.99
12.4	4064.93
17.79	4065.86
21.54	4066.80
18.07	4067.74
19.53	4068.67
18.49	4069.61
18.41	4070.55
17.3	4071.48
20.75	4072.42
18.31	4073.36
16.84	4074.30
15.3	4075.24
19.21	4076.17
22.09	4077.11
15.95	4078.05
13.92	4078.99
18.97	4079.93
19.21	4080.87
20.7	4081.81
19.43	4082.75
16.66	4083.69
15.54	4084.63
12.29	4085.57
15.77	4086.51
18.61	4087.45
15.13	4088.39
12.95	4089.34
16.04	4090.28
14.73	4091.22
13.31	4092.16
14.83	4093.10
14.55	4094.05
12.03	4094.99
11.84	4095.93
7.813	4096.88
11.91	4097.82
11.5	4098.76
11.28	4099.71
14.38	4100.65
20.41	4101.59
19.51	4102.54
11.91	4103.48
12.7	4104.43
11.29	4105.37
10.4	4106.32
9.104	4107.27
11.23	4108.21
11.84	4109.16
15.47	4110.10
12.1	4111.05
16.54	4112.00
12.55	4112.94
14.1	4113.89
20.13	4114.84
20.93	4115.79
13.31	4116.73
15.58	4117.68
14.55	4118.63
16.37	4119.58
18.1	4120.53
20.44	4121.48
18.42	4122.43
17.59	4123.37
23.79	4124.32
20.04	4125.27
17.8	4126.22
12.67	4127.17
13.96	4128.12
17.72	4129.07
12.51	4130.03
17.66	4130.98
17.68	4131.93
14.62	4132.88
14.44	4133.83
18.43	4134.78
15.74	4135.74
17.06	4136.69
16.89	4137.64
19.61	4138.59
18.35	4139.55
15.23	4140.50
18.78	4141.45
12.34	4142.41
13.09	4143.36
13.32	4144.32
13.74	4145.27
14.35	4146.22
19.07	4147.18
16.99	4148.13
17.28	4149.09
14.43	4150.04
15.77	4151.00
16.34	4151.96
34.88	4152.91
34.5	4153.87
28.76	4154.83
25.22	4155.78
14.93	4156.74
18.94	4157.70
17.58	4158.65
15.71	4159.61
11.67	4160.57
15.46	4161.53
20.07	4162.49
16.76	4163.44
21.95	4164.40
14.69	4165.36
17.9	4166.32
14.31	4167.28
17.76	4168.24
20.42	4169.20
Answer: 7.4 Ang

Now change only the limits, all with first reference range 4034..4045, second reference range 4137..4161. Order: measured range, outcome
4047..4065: 1.8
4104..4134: 5.0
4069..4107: 6.7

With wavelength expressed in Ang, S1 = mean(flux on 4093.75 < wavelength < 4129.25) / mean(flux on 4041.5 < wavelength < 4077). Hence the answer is 0.83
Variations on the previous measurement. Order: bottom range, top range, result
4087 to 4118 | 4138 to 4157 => 1.36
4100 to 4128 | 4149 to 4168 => 1.24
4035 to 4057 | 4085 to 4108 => 0.73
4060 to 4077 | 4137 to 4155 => 1.04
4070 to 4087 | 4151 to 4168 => 1.13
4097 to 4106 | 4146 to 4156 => 1.60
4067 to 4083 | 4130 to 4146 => 0.86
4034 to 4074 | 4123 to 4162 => 0.98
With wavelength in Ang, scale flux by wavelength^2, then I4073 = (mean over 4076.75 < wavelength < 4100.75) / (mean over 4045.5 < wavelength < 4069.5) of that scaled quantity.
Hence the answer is 0.88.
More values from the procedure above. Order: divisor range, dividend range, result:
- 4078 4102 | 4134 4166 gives 1.25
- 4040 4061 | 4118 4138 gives 0.97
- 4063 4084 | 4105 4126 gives 0.89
